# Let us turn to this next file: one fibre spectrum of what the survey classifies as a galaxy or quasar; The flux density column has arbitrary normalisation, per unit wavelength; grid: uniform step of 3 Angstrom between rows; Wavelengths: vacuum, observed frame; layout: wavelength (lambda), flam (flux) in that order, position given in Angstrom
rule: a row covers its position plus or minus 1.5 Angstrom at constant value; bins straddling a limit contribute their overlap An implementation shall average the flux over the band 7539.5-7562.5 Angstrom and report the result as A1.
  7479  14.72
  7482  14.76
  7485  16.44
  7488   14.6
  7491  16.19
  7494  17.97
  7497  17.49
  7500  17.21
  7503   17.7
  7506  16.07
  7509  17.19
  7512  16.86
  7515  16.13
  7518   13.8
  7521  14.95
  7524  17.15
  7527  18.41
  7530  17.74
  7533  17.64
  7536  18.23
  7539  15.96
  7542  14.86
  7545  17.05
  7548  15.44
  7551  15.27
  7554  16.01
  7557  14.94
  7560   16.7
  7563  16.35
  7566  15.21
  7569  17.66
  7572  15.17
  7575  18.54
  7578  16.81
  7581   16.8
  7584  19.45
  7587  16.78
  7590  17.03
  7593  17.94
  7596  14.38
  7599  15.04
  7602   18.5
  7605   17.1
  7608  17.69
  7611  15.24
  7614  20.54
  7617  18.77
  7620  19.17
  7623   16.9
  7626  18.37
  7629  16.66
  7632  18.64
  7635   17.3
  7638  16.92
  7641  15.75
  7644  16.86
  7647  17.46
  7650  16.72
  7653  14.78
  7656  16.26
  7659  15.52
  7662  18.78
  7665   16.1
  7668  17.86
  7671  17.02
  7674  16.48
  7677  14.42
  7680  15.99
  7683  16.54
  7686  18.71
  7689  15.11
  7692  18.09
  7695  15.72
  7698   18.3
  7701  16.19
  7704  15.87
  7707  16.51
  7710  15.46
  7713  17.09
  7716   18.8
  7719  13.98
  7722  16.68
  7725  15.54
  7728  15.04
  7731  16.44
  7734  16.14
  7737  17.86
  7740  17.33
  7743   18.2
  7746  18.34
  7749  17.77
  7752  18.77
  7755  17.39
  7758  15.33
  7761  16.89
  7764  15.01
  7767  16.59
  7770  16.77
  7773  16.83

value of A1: 15.8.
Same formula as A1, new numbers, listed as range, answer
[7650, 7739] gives 16.5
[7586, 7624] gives 17.3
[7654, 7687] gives 16.6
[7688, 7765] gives 16.7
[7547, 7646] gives 17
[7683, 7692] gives 17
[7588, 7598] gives 16.4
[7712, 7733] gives 16.2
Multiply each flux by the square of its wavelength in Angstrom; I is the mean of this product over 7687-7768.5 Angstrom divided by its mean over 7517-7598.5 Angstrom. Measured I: 1.06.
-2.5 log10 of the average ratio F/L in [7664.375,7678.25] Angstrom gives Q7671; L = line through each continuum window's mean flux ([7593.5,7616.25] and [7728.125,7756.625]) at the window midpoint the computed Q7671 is 0.052 mag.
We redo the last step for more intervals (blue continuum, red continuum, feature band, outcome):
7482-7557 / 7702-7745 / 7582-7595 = -0.07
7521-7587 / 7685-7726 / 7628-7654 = -0.01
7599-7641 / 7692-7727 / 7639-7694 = 0.03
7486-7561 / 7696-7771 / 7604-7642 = -0.07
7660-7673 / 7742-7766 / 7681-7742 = 0.04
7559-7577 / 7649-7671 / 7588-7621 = -0.05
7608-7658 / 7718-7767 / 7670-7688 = 0.04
